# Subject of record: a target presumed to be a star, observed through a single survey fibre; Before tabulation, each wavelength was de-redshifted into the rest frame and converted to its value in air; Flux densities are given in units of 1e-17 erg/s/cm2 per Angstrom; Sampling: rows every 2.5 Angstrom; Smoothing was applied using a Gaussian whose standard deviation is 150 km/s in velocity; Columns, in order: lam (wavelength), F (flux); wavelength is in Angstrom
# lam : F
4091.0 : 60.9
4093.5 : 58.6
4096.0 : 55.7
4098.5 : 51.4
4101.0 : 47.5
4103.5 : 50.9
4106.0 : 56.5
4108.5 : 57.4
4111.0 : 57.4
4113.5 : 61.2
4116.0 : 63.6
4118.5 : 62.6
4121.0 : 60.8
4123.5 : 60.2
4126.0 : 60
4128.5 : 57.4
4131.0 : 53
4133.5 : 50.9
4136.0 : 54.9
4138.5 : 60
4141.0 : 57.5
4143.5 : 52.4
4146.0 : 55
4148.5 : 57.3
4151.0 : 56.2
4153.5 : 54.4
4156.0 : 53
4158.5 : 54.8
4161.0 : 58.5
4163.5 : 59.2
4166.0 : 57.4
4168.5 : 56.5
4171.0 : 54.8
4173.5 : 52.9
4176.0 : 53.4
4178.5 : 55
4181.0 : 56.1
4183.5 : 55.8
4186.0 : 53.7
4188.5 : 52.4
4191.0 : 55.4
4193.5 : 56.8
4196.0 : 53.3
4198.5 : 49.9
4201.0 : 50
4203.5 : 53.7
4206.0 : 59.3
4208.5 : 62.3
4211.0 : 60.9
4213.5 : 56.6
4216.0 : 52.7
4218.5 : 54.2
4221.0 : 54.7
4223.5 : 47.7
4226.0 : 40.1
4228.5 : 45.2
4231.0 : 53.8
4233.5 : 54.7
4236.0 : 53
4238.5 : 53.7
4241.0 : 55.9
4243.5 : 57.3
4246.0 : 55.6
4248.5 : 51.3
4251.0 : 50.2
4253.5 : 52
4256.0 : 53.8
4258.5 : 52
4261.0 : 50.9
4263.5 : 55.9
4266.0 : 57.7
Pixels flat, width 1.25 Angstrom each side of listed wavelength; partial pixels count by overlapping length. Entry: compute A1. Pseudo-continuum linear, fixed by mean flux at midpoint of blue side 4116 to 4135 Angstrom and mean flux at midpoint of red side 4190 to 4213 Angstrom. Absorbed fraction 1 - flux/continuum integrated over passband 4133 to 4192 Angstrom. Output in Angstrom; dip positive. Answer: 1.69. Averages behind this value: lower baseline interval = 58.2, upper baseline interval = 55.8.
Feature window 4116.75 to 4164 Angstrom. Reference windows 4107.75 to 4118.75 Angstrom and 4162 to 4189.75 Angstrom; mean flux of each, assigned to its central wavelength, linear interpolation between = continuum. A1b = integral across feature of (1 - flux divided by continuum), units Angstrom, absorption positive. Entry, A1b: 1.12 Angstrom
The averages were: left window 60.4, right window 55.2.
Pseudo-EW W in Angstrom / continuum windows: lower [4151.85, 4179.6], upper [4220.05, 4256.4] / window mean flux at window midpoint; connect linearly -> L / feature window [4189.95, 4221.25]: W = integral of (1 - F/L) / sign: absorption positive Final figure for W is -1.12 Angstrom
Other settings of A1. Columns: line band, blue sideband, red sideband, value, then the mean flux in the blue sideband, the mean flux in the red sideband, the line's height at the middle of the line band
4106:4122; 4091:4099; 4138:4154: -1.1 Angstrom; 56.5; 56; 56.3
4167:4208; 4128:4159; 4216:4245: -0.8 Angstrom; 55.1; 51.9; 53.5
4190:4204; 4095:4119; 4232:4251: 0.4 Angstrom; 56.2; 54.2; 54.9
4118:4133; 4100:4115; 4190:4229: -0.9 Angstrom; 55.4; 53.4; 55.1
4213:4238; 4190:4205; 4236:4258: 1.1 Angstrom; 53.2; 53.6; 53.5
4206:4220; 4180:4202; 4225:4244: -1.3 Angstrom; 53.7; 51.6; 52.7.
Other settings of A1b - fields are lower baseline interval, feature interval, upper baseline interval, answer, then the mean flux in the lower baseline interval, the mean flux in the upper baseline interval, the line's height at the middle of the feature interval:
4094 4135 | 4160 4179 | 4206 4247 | -0.24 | 56.7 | 53.8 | 55.3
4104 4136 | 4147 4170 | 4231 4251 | 0.21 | 58.1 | 54.2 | 56.9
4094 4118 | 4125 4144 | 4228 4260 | -0.14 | 56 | 53.1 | 55.4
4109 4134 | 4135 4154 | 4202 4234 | 0.52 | 58.9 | 53.5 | 57.6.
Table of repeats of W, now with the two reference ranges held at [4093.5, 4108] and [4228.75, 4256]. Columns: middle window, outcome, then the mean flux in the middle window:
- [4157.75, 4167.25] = -0.8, 57.6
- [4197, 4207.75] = -0.1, 53.6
